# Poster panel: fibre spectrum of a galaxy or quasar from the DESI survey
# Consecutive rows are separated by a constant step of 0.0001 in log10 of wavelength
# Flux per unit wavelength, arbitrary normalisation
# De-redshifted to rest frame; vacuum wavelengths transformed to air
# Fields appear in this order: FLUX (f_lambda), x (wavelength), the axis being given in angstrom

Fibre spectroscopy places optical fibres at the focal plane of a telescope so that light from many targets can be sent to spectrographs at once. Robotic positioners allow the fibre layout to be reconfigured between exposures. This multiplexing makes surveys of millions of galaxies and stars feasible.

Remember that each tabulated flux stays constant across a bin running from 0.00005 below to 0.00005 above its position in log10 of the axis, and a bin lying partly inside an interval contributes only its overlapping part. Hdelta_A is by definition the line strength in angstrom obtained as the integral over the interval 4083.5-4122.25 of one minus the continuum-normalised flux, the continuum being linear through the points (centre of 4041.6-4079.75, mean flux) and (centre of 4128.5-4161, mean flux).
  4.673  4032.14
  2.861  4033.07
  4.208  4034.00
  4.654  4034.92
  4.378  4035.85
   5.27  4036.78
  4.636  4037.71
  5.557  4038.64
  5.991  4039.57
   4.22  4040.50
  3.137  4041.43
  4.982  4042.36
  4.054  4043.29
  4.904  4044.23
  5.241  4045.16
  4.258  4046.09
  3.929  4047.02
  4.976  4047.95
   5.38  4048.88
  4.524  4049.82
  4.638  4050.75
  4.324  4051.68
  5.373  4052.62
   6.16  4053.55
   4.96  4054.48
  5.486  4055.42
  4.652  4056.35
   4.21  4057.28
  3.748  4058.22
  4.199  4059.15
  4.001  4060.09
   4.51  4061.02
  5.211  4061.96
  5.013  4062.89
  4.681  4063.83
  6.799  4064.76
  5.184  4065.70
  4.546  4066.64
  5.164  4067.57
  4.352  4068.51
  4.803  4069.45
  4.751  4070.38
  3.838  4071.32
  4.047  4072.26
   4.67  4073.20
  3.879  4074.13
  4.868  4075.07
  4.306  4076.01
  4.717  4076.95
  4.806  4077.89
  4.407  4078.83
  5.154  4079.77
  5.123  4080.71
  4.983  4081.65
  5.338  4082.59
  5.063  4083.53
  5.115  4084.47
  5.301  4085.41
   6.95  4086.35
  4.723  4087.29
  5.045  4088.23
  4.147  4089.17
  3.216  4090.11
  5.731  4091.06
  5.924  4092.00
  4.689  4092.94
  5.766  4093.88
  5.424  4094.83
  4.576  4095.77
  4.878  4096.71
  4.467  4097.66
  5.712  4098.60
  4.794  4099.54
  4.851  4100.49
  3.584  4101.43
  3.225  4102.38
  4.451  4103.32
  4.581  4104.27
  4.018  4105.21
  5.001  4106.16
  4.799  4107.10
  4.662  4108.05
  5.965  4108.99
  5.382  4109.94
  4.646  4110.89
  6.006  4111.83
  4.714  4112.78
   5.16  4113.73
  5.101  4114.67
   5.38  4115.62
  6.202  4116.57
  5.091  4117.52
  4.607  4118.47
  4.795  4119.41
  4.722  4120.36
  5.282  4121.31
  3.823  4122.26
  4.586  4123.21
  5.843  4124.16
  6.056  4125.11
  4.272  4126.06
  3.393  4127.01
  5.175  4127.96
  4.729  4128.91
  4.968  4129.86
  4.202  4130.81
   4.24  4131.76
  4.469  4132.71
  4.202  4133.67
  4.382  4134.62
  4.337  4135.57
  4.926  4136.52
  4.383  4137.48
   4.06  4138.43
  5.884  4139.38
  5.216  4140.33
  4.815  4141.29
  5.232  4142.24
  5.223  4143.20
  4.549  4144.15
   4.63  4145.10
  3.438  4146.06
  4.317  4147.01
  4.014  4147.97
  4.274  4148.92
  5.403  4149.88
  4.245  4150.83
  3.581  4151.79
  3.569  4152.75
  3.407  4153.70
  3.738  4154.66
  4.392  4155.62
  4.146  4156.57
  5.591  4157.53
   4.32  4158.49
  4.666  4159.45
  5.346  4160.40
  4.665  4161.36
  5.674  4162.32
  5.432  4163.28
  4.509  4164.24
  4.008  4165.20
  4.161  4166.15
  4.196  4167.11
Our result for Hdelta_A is -2.98 angstrom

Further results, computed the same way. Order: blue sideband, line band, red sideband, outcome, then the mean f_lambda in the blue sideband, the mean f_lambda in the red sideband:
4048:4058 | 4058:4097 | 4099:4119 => 0.42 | 4.94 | 4.87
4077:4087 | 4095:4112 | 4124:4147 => 0.80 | 5.19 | 4.67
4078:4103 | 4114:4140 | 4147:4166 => -0.64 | 4.93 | 4.46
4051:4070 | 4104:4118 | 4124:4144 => -1.00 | 4.87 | 4.74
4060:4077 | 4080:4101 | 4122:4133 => -1.70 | 4.72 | 4.67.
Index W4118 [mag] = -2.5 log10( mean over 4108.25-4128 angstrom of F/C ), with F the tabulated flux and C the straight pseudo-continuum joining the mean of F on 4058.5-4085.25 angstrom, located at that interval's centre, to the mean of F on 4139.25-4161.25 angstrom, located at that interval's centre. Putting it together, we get -0.10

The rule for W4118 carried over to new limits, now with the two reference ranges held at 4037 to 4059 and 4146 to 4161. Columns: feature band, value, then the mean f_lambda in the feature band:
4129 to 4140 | -0.04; 4.57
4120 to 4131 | -0.08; 4.77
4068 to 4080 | 0.03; 4.49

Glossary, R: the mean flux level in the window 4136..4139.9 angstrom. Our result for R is 4.82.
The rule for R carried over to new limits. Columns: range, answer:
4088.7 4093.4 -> 4.74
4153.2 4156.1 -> 3.85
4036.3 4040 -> 5.35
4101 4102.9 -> 3.43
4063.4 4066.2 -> 5.55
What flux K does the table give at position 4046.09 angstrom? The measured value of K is 4.258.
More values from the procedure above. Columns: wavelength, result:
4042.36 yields 4.982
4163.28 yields 5.432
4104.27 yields 4.581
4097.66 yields 4.467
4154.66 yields 3.738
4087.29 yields 4.723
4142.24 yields 5.232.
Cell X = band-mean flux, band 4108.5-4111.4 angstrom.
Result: 5.35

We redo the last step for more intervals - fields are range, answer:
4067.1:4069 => 4.76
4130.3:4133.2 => 4.3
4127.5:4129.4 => 4.95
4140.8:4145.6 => 4.88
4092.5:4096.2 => 5.12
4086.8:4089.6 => 4.67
